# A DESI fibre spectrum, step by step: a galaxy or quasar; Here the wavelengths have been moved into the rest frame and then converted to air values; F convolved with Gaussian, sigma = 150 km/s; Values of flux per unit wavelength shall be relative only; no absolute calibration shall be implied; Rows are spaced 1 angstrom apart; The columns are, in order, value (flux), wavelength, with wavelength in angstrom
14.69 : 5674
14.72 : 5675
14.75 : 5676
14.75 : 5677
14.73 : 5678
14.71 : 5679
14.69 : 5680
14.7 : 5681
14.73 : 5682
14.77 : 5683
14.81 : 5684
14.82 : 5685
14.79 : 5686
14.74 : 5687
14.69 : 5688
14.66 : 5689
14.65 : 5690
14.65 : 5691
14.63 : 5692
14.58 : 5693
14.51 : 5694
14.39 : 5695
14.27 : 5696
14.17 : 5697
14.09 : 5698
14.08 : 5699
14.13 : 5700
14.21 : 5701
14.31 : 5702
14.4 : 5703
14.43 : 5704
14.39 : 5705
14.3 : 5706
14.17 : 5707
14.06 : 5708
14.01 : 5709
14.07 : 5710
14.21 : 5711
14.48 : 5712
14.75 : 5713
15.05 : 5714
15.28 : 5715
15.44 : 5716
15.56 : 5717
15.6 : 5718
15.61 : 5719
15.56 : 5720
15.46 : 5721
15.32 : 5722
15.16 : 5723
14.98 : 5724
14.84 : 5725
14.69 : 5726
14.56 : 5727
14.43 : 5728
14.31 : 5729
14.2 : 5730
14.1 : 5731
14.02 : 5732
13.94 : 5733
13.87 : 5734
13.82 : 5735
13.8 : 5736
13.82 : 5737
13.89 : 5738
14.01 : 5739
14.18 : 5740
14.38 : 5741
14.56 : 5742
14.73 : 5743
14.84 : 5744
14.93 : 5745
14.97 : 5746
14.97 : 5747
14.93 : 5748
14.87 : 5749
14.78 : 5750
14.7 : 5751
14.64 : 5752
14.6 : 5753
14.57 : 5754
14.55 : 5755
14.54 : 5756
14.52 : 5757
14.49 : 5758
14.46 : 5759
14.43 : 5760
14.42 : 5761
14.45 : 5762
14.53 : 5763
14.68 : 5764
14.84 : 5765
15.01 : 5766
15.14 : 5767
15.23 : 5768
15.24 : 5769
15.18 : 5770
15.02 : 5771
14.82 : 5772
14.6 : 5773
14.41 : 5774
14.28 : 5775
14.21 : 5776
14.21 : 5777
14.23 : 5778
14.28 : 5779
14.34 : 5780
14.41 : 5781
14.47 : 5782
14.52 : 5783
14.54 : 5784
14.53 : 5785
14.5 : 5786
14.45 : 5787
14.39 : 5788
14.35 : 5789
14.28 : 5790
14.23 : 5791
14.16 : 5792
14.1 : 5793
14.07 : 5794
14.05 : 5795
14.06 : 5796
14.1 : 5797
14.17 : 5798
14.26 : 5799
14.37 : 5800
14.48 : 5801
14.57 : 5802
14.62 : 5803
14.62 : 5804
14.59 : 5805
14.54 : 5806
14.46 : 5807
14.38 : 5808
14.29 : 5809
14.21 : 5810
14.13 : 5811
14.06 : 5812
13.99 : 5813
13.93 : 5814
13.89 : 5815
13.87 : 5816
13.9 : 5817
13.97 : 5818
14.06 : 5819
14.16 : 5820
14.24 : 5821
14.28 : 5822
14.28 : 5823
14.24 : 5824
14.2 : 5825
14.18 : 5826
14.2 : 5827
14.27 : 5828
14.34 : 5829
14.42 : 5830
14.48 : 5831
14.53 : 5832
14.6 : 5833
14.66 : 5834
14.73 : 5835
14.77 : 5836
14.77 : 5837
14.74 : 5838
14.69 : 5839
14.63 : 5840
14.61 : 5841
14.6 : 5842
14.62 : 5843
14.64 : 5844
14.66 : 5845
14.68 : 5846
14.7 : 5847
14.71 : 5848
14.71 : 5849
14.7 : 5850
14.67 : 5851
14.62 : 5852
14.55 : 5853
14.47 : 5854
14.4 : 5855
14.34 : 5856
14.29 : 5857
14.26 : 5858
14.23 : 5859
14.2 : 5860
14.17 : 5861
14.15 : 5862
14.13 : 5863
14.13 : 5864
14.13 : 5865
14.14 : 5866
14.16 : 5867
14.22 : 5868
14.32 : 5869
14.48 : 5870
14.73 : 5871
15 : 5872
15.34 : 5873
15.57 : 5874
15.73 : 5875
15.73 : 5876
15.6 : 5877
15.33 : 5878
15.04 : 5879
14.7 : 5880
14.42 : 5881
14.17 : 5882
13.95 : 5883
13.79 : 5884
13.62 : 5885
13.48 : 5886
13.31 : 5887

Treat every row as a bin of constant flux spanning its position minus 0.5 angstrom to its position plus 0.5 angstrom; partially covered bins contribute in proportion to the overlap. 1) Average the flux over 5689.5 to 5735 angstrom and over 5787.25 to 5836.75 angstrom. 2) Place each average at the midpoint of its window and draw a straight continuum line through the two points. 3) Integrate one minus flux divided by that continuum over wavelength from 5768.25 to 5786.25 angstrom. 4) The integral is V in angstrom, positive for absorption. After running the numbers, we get -0.2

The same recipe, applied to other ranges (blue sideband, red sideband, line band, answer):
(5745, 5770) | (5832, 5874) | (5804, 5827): 0.68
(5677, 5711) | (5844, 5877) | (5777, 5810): 0.42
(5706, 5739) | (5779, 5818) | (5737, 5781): -0.52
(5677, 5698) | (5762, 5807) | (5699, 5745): 0.15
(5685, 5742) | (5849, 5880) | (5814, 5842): 0.47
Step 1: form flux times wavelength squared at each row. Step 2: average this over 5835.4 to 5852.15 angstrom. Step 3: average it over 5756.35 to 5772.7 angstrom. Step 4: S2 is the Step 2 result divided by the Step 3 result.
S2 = 1.02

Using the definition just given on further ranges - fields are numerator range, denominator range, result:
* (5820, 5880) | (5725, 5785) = 1.04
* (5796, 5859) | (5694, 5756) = 1.03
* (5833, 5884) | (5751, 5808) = 1.04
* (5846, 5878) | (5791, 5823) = 1.05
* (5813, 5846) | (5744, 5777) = 1.00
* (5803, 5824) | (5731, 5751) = 1.01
